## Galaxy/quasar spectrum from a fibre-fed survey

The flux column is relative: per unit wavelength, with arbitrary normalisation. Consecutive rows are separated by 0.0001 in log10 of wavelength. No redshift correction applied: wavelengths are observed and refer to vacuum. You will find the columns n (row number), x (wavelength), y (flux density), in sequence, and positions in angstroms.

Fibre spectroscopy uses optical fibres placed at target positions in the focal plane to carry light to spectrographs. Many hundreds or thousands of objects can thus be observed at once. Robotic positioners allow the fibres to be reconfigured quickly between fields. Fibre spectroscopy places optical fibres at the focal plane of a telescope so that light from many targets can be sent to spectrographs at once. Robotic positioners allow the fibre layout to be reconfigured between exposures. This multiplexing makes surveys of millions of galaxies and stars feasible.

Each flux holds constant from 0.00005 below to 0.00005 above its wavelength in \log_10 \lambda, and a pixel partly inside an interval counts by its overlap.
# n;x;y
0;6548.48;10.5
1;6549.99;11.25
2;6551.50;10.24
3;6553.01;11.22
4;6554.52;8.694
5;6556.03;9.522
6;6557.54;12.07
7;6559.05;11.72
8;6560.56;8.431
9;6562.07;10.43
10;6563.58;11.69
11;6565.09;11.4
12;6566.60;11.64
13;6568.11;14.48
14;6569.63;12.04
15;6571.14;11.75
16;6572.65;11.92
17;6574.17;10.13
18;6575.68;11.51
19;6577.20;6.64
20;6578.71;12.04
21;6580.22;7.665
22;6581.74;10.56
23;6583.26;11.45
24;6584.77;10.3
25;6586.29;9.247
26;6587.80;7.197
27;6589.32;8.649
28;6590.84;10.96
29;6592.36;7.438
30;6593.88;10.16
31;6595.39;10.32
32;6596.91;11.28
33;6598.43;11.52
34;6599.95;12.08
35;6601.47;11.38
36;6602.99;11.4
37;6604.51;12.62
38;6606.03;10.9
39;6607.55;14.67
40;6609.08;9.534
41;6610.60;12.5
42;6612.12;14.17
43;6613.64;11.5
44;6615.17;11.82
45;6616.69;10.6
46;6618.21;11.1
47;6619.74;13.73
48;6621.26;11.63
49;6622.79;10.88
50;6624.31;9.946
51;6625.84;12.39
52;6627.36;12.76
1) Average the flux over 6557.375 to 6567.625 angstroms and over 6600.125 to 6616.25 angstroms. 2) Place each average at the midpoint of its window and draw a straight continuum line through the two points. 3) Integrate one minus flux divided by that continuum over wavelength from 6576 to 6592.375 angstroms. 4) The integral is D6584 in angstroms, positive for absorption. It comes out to 3.0 angstroms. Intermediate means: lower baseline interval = 11.1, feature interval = 9.43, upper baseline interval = 12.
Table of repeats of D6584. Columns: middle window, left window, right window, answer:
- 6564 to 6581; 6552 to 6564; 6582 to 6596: -1.7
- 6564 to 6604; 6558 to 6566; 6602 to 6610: 2.5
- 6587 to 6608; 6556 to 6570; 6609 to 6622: 1.9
